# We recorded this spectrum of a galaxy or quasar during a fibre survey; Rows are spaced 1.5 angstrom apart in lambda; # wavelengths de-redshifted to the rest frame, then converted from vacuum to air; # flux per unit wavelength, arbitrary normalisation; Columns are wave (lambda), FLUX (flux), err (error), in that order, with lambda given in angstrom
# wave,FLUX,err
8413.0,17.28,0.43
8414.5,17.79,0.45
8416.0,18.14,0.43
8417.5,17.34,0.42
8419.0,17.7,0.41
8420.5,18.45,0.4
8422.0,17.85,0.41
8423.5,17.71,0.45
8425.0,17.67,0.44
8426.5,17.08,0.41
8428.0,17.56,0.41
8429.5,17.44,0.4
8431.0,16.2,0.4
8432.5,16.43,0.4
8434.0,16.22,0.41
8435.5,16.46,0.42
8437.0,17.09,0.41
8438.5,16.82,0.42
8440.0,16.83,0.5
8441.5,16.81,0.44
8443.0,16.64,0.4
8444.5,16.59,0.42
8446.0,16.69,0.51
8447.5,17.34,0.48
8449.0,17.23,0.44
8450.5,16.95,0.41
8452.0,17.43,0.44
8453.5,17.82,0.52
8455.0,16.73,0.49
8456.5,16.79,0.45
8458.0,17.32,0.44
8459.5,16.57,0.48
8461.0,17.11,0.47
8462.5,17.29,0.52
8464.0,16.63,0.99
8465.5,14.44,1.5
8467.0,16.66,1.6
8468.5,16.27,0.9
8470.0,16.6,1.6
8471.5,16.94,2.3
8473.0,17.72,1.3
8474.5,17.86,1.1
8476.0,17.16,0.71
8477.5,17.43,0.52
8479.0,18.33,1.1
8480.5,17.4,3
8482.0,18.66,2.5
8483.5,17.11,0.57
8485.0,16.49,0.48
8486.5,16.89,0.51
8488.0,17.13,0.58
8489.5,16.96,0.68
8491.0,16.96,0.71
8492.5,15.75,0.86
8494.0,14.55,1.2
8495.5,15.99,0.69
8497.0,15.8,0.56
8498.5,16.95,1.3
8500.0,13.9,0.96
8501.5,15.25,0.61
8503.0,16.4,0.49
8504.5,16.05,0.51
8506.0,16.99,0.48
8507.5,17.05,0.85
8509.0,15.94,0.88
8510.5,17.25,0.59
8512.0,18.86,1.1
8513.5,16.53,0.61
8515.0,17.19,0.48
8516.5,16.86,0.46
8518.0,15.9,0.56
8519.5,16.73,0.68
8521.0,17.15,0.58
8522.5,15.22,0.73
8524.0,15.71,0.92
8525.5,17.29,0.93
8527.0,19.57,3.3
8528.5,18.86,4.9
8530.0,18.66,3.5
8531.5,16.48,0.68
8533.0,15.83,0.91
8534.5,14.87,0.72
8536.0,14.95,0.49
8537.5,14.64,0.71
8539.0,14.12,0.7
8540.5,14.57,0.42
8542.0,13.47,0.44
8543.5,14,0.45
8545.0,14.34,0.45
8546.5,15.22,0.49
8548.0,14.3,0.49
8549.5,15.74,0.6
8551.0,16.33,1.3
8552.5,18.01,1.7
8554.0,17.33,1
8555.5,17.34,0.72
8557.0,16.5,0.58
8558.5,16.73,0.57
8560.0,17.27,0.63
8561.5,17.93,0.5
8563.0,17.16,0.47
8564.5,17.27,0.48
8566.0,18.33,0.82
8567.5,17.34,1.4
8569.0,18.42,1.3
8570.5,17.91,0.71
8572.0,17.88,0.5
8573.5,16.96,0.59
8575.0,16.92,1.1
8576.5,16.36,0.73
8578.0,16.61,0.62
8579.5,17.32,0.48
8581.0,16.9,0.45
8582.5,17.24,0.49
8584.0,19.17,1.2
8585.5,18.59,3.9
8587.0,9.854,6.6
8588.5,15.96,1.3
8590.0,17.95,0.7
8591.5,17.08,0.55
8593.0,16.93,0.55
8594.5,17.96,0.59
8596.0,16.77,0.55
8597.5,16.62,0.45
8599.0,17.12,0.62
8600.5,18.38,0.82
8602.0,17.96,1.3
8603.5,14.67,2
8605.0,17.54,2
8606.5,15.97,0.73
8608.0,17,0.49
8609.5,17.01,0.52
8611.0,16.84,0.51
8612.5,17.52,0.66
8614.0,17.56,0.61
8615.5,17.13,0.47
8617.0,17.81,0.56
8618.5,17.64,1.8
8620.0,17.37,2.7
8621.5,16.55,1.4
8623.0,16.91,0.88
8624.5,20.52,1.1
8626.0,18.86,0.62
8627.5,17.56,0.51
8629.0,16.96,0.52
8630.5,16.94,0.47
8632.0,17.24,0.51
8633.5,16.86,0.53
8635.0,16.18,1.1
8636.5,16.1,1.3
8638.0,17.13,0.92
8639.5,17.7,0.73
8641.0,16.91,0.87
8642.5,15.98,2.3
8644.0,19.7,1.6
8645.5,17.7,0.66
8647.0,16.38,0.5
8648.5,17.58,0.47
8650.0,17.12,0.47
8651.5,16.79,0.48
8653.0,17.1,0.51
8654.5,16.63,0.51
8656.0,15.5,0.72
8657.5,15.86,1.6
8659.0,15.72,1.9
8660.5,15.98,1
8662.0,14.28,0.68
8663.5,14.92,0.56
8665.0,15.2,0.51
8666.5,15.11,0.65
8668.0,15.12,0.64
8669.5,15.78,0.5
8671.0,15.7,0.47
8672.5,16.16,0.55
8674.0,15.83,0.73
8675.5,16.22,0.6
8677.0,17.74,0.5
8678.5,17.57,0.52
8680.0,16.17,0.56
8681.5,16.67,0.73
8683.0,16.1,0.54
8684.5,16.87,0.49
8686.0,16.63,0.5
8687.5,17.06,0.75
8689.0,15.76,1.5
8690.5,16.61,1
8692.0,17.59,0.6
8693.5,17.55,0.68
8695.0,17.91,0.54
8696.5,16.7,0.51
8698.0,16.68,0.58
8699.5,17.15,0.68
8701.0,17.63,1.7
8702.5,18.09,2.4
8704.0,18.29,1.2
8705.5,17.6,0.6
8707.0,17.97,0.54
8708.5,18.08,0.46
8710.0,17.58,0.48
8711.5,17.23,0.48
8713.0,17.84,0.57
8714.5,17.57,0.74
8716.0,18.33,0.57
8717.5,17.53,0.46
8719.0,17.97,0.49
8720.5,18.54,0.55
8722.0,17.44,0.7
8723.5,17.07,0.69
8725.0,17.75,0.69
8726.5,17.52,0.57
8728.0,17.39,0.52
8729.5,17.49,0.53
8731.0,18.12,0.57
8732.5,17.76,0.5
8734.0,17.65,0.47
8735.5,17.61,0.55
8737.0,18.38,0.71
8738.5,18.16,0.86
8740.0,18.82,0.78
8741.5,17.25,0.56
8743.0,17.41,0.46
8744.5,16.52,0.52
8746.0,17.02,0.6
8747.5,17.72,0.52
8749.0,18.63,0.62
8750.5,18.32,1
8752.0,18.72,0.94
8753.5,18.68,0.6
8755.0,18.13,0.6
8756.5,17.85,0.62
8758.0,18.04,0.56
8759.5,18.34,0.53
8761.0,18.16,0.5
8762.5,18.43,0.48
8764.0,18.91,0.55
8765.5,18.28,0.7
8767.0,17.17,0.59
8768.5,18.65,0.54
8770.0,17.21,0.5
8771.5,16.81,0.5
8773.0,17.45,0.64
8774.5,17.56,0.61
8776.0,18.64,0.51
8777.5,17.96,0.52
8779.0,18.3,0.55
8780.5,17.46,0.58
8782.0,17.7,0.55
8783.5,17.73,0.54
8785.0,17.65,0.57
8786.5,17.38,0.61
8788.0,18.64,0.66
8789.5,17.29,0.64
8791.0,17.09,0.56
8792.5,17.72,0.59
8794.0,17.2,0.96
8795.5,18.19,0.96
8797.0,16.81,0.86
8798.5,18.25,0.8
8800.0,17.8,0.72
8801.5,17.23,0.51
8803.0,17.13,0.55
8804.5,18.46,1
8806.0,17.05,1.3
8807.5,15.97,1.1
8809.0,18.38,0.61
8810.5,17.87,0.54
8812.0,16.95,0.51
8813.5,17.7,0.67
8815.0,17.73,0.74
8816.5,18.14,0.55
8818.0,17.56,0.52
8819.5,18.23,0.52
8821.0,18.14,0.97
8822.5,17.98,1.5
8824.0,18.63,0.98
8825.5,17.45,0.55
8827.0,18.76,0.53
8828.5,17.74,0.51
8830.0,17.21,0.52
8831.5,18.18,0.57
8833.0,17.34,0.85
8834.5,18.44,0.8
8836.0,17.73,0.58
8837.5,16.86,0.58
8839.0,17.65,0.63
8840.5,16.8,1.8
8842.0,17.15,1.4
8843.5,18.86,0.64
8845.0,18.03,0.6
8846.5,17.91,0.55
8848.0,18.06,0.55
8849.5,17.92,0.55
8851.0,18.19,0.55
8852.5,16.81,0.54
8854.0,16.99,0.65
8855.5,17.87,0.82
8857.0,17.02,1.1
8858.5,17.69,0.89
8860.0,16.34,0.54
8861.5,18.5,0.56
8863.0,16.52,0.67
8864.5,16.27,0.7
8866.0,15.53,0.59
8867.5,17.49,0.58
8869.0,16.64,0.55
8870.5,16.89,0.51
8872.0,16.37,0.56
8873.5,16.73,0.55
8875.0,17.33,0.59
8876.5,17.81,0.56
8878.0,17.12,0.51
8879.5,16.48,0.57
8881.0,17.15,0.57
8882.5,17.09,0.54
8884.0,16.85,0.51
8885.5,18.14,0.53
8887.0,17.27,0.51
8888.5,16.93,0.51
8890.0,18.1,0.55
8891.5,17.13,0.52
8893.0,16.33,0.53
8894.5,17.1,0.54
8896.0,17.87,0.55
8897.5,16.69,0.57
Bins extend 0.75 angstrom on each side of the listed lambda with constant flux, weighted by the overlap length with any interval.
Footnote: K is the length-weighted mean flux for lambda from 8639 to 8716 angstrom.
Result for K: 16.8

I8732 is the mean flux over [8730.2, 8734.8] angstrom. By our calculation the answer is 17.8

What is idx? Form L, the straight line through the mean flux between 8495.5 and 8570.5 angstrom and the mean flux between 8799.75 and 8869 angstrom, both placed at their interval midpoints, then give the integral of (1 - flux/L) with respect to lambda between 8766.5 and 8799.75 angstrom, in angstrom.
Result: -0.6 angstrom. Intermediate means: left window 16.4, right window 17.6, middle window 17.7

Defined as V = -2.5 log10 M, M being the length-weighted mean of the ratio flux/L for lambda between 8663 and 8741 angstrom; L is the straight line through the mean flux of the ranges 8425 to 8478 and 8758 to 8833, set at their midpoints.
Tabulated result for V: 0.024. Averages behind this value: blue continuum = 16.9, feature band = 17.2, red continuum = 17.8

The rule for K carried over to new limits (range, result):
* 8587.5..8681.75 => 16.8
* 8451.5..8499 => 16.9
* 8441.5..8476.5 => 16.9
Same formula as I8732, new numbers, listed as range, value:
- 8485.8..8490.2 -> 17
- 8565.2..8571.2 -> 18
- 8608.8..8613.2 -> 17.1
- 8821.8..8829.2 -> 18.1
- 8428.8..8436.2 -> 16.5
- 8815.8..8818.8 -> 17.9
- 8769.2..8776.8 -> 17.5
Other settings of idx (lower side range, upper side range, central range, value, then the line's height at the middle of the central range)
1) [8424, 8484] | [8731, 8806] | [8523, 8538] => 0.4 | 17.2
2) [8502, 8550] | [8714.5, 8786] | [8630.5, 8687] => 2.4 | 17.2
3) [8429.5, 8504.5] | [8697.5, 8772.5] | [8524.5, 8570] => 1.7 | 17.1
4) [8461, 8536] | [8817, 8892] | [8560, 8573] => -0.7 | 16.9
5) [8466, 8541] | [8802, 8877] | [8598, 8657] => -0.9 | 16.9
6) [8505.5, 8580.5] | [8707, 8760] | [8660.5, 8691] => 2.4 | 17.5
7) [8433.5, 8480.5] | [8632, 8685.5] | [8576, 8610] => -0.5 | 16.6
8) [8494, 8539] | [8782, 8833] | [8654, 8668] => 1.3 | 17.1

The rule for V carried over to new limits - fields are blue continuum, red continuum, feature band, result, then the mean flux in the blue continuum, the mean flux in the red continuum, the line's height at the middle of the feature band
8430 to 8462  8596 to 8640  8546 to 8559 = 0.04 mag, 16.9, 17.2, 17.1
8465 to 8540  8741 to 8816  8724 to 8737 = -0.01 mag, 16.6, 17.8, 17.6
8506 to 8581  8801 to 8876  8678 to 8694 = 0.02 mag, 16.6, 17.5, 17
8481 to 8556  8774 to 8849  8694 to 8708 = -0.02 mag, 16.3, 17.7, 17.2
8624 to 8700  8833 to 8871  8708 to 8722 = -0.06 mag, 16.7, 17.4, 16.9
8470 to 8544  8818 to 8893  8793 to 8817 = -0.02 mag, 16.5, 17.4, 17.3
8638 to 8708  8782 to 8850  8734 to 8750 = -0.04 mag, 16.7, 17.7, 17.2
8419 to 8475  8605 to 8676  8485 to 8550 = 0.05 mag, 17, 16.7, 16.9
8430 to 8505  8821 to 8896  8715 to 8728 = -0.04 mag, 16.7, 17.4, 17.2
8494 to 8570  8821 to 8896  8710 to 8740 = -0.05 mag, 16.4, 17.4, 17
